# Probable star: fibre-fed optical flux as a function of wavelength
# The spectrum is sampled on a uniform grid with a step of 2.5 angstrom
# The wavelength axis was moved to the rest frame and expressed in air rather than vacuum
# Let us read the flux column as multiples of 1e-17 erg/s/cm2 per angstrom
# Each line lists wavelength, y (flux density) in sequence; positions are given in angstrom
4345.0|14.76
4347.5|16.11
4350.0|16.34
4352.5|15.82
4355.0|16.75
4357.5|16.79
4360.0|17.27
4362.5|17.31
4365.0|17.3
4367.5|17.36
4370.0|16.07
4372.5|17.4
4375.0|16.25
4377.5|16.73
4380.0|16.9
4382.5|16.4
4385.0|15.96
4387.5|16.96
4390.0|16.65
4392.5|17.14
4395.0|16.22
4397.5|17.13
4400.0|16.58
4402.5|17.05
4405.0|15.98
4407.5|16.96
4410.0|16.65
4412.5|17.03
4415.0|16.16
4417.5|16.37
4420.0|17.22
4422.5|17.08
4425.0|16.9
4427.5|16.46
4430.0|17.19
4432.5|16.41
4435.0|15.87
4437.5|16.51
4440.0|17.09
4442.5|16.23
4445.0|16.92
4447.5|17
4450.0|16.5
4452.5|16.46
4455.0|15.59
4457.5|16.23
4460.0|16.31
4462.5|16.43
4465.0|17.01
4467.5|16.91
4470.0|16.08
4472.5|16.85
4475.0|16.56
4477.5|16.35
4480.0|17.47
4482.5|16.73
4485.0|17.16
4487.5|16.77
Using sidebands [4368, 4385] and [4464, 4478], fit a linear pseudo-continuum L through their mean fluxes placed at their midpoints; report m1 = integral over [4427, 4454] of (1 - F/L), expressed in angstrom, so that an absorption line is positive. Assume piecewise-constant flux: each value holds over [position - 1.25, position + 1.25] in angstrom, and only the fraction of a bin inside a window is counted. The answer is 0.0 angstrom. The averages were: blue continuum 16.6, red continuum 16.6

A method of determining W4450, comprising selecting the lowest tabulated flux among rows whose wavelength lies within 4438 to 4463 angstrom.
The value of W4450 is 15.59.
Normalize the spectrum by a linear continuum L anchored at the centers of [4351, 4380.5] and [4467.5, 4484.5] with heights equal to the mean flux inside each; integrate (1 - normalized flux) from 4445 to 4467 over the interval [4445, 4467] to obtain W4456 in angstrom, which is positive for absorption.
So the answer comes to 0.3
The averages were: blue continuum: 16.8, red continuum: 16.7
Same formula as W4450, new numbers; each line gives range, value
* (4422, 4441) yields 15.87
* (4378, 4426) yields 15.96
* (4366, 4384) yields 16.07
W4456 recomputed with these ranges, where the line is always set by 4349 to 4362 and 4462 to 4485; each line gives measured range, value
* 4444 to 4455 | 0.1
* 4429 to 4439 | 0.1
